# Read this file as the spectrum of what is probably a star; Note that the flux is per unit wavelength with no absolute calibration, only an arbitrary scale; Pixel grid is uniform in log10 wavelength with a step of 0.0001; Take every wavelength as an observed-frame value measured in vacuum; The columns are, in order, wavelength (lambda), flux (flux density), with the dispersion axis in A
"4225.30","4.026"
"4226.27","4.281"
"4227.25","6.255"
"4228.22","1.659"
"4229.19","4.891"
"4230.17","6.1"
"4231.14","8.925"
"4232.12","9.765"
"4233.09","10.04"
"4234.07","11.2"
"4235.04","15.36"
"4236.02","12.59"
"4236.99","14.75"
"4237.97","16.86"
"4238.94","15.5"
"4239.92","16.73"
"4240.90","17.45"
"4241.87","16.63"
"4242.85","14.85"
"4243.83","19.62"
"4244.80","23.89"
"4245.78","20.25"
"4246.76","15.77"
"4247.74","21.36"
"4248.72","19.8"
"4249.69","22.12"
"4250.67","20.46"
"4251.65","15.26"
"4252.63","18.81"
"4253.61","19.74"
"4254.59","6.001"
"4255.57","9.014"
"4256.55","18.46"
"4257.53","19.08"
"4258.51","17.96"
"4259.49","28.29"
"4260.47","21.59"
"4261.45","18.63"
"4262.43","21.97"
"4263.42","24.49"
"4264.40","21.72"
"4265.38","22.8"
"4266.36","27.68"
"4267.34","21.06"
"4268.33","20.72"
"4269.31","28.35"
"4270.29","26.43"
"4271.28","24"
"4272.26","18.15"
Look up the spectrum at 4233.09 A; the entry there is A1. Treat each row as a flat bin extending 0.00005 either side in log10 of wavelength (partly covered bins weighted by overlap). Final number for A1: 10.04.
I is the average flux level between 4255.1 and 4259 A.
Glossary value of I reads 16.2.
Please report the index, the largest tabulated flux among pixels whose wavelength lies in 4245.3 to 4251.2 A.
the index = 22.12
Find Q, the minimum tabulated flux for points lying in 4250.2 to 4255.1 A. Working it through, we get 6.001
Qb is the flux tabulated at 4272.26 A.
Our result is 18.15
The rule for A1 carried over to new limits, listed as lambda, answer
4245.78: 20.25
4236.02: 12.59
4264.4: 21.72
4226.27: 4.281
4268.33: 20.72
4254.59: 6.001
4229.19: 4.891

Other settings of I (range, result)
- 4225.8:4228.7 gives 4.06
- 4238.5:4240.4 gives 16.1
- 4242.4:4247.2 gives 18.9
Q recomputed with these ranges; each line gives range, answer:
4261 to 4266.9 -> 18.63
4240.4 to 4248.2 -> 14.85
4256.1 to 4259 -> 17.96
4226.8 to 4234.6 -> 1.659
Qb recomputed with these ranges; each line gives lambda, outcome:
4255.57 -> 9.014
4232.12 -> 9.765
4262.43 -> 21.97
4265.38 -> 22.8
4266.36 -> 27.68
